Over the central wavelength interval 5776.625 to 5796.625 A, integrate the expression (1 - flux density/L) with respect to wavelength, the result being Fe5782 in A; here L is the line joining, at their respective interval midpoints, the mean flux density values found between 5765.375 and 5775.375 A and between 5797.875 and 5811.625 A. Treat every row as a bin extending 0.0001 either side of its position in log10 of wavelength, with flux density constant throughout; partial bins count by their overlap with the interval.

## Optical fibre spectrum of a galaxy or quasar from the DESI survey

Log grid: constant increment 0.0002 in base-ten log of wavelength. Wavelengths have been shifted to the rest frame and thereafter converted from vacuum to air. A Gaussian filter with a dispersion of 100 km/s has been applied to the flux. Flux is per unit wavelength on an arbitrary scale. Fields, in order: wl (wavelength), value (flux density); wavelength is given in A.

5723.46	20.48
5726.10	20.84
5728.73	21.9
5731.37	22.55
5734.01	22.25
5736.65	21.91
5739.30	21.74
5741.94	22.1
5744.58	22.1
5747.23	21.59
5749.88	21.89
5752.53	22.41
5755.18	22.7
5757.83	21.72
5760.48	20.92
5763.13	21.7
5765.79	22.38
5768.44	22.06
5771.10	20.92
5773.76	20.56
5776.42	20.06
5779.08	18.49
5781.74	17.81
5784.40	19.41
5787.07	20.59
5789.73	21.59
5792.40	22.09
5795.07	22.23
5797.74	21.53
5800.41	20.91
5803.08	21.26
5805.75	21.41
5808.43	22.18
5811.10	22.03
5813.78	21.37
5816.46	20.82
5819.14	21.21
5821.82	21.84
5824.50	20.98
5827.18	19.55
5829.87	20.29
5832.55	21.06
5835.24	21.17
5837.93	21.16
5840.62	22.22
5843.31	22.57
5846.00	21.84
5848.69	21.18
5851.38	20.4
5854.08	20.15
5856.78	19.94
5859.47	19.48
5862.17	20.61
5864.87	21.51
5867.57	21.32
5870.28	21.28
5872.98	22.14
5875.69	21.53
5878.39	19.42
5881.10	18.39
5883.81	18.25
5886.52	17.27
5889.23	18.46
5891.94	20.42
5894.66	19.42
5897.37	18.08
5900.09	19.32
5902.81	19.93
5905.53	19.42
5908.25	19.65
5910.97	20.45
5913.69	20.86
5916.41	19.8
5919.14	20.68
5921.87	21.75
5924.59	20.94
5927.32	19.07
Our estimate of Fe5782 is 1.1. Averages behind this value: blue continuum 21.4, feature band 20.3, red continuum 21.5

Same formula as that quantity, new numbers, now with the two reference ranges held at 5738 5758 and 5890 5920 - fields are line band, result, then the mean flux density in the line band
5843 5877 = -1.0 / 21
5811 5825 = -0.2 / 21.3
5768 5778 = 0.4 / 20.7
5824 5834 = 0.2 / 20.4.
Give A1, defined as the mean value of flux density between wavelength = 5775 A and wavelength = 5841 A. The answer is 20.9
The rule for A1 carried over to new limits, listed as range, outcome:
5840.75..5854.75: 21.4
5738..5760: 22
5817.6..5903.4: 20.4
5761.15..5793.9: 20.7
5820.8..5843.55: 21.1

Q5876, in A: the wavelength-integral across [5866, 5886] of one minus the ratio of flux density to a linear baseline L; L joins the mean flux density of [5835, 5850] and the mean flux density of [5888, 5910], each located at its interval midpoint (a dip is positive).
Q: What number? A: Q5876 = 0.1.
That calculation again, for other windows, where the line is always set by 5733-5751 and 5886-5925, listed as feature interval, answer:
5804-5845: -0.9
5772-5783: 1.1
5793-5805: -0.2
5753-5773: -0.1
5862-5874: -0.7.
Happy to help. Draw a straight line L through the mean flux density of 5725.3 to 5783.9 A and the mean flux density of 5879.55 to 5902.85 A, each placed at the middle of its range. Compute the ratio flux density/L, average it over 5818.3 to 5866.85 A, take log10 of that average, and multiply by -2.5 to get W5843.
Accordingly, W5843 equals -0.07 mag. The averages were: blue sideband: 21.4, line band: 21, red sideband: 18.8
